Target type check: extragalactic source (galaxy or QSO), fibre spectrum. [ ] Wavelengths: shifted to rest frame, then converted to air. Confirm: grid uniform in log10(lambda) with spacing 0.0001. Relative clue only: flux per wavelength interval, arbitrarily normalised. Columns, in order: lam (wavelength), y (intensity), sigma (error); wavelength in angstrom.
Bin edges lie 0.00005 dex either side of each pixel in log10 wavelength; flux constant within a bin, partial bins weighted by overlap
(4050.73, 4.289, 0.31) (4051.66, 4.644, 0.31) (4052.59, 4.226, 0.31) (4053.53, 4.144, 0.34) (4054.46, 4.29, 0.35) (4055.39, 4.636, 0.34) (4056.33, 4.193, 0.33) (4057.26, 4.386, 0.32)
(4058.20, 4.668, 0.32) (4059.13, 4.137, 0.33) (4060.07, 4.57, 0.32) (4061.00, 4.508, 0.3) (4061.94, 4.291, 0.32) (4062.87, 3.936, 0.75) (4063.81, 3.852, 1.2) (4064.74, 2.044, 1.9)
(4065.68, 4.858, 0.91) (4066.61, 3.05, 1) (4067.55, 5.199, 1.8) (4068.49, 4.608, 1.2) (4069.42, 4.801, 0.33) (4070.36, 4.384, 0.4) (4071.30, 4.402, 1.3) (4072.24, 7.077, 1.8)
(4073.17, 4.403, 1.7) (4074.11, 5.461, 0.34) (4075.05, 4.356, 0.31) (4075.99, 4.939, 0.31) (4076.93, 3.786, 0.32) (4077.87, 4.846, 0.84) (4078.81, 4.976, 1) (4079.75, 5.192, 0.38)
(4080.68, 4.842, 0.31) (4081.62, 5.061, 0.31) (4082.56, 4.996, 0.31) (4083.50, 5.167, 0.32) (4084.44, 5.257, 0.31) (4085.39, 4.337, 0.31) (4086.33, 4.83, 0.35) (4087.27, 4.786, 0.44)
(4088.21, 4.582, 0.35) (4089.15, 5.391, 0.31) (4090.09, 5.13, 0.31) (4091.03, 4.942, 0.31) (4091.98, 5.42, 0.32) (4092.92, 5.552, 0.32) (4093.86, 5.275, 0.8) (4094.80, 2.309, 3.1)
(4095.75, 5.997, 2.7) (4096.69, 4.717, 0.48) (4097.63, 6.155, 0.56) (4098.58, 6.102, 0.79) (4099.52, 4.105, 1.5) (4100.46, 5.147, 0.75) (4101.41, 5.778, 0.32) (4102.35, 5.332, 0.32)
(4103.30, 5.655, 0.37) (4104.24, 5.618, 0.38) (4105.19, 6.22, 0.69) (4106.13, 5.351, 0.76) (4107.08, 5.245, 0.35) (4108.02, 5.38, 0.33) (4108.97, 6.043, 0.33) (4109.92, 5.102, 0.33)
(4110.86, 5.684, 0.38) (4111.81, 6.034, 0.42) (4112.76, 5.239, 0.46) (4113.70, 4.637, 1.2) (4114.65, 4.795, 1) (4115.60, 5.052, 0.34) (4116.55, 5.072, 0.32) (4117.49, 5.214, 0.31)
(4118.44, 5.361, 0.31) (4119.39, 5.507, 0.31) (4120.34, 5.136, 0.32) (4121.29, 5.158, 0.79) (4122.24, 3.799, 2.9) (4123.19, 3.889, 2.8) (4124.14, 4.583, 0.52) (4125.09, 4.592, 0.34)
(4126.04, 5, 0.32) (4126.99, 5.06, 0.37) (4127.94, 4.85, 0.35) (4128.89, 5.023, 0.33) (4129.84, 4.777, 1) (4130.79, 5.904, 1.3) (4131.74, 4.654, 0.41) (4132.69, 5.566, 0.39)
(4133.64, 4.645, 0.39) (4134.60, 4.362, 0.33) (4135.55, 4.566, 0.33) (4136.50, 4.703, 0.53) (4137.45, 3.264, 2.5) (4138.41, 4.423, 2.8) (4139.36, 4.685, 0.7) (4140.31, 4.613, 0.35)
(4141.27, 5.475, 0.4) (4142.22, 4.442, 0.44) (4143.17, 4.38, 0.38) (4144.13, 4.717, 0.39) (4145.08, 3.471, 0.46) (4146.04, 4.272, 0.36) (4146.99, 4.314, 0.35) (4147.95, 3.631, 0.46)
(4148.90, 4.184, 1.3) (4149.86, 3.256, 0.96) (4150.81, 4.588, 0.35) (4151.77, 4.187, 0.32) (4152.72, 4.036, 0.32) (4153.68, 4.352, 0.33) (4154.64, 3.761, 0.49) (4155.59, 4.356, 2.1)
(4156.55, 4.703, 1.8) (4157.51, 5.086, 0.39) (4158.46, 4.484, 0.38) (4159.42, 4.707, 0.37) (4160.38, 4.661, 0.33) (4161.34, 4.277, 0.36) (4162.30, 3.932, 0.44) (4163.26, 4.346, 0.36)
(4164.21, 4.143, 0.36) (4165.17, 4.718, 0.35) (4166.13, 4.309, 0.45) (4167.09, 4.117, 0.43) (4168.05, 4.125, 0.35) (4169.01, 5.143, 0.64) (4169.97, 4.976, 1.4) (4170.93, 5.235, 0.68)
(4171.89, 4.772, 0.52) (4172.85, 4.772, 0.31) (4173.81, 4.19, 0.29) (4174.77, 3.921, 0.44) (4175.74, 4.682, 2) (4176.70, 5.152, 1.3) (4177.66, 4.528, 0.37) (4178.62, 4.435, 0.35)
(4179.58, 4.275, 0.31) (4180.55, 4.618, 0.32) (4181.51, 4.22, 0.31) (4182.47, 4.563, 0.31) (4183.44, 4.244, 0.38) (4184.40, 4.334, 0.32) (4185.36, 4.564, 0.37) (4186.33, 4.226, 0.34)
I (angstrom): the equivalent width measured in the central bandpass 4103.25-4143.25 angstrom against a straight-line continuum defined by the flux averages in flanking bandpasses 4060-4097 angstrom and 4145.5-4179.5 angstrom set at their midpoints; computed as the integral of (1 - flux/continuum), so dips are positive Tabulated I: -3.9 angstrom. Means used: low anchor 4.71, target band 4.99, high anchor 4.41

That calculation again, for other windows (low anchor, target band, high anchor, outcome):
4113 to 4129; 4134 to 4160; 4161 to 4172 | 1.80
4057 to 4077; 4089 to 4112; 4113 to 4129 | -3.05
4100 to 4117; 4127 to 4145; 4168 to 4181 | 1.37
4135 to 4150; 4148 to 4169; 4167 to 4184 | 0.57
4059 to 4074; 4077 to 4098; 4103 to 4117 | -0.30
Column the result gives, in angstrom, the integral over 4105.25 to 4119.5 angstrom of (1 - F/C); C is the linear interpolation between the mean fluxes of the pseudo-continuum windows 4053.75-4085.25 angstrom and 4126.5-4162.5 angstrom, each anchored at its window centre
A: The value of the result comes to -2.6 angstrom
